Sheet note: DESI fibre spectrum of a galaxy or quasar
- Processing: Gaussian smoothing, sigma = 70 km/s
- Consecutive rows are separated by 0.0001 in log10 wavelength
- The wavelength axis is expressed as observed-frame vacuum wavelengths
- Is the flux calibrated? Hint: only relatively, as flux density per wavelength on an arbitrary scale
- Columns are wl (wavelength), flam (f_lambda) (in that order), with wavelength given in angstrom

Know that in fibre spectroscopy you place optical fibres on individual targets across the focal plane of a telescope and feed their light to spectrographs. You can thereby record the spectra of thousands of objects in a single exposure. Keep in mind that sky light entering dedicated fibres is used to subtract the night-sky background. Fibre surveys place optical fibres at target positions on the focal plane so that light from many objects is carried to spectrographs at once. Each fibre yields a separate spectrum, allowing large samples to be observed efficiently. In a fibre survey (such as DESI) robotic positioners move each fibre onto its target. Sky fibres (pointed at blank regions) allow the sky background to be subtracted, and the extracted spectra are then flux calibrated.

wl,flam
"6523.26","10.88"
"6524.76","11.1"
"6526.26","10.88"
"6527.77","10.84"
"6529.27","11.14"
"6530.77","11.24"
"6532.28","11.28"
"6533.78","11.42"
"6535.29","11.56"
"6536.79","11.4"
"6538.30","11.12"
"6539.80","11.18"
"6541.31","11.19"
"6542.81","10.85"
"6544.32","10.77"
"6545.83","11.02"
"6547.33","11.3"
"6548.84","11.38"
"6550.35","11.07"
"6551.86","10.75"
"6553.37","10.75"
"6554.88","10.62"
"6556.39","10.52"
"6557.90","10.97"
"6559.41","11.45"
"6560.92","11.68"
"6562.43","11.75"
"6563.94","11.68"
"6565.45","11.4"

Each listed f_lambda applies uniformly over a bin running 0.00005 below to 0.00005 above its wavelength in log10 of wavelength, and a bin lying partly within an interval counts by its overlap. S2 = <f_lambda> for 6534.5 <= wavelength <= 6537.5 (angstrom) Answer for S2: 11.5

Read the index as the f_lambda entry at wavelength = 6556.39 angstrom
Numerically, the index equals 10.52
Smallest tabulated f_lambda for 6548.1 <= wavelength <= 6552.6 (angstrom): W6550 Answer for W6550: 10.75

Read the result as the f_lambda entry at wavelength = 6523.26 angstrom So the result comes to 10.88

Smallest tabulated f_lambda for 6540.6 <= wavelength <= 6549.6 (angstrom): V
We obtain 10.77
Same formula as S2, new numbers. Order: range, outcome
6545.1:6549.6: 11.2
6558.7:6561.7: 11.6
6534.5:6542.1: 11.3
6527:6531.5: 11.1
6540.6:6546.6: 11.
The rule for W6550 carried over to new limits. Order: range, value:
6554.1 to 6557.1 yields 10.52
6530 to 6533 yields 11.24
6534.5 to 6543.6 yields 10.85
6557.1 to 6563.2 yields 10.97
